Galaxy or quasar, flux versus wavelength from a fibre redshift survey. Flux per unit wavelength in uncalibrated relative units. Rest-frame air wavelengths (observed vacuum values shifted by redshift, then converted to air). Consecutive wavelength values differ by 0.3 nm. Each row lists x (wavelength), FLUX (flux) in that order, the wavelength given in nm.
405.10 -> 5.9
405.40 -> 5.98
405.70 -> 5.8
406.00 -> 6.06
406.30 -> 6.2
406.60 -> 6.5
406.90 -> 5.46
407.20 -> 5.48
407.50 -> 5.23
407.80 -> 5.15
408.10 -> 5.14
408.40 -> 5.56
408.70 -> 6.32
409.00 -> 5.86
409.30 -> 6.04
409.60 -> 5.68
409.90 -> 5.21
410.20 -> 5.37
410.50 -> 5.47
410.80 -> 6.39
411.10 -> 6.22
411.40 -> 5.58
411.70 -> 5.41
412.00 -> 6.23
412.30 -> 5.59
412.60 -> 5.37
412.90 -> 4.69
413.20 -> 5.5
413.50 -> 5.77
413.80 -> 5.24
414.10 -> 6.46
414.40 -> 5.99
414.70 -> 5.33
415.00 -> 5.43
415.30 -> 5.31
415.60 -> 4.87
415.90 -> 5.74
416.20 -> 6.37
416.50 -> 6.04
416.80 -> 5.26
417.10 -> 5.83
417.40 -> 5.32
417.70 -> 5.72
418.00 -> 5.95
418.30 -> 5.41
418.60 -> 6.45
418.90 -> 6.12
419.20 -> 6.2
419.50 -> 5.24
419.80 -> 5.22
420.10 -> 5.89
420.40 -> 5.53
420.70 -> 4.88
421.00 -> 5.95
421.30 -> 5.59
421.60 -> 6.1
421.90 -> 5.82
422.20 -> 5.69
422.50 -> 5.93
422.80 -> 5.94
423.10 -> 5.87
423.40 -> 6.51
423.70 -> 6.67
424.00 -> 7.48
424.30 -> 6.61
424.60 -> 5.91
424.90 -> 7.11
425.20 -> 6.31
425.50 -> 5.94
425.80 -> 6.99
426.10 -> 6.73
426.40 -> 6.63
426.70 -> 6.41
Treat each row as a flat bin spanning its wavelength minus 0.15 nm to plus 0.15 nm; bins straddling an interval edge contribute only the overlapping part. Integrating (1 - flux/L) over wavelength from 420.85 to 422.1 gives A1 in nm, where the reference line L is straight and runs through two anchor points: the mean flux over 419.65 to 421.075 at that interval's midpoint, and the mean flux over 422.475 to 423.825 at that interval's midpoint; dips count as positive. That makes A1 -0.02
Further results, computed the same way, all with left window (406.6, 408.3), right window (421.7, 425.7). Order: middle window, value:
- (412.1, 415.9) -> 0.19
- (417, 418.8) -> 0.06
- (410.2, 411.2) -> -0.06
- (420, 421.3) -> 0.12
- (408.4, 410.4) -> -0.08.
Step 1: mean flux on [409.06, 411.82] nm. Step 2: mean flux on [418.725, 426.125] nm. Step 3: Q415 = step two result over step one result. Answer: 1.06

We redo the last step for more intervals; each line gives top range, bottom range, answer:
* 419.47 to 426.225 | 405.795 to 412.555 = 1.06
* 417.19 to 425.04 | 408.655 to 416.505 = 1.05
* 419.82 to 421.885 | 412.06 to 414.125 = 1.03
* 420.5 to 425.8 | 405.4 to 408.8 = 1.08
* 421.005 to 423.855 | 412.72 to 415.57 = 1.09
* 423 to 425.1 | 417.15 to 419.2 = 1.13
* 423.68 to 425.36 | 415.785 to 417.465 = 1.15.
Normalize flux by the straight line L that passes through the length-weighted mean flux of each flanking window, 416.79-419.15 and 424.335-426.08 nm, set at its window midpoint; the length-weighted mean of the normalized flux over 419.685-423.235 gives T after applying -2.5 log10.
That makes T 0.079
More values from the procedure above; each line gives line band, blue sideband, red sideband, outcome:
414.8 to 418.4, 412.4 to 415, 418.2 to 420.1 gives 0.01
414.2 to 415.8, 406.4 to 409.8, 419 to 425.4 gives 0.08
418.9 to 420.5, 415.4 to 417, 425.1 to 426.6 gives 0.06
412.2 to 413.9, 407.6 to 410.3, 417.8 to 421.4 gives 0.05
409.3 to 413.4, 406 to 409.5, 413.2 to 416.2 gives 0.01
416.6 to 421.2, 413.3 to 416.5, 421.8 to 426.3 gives 0.06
